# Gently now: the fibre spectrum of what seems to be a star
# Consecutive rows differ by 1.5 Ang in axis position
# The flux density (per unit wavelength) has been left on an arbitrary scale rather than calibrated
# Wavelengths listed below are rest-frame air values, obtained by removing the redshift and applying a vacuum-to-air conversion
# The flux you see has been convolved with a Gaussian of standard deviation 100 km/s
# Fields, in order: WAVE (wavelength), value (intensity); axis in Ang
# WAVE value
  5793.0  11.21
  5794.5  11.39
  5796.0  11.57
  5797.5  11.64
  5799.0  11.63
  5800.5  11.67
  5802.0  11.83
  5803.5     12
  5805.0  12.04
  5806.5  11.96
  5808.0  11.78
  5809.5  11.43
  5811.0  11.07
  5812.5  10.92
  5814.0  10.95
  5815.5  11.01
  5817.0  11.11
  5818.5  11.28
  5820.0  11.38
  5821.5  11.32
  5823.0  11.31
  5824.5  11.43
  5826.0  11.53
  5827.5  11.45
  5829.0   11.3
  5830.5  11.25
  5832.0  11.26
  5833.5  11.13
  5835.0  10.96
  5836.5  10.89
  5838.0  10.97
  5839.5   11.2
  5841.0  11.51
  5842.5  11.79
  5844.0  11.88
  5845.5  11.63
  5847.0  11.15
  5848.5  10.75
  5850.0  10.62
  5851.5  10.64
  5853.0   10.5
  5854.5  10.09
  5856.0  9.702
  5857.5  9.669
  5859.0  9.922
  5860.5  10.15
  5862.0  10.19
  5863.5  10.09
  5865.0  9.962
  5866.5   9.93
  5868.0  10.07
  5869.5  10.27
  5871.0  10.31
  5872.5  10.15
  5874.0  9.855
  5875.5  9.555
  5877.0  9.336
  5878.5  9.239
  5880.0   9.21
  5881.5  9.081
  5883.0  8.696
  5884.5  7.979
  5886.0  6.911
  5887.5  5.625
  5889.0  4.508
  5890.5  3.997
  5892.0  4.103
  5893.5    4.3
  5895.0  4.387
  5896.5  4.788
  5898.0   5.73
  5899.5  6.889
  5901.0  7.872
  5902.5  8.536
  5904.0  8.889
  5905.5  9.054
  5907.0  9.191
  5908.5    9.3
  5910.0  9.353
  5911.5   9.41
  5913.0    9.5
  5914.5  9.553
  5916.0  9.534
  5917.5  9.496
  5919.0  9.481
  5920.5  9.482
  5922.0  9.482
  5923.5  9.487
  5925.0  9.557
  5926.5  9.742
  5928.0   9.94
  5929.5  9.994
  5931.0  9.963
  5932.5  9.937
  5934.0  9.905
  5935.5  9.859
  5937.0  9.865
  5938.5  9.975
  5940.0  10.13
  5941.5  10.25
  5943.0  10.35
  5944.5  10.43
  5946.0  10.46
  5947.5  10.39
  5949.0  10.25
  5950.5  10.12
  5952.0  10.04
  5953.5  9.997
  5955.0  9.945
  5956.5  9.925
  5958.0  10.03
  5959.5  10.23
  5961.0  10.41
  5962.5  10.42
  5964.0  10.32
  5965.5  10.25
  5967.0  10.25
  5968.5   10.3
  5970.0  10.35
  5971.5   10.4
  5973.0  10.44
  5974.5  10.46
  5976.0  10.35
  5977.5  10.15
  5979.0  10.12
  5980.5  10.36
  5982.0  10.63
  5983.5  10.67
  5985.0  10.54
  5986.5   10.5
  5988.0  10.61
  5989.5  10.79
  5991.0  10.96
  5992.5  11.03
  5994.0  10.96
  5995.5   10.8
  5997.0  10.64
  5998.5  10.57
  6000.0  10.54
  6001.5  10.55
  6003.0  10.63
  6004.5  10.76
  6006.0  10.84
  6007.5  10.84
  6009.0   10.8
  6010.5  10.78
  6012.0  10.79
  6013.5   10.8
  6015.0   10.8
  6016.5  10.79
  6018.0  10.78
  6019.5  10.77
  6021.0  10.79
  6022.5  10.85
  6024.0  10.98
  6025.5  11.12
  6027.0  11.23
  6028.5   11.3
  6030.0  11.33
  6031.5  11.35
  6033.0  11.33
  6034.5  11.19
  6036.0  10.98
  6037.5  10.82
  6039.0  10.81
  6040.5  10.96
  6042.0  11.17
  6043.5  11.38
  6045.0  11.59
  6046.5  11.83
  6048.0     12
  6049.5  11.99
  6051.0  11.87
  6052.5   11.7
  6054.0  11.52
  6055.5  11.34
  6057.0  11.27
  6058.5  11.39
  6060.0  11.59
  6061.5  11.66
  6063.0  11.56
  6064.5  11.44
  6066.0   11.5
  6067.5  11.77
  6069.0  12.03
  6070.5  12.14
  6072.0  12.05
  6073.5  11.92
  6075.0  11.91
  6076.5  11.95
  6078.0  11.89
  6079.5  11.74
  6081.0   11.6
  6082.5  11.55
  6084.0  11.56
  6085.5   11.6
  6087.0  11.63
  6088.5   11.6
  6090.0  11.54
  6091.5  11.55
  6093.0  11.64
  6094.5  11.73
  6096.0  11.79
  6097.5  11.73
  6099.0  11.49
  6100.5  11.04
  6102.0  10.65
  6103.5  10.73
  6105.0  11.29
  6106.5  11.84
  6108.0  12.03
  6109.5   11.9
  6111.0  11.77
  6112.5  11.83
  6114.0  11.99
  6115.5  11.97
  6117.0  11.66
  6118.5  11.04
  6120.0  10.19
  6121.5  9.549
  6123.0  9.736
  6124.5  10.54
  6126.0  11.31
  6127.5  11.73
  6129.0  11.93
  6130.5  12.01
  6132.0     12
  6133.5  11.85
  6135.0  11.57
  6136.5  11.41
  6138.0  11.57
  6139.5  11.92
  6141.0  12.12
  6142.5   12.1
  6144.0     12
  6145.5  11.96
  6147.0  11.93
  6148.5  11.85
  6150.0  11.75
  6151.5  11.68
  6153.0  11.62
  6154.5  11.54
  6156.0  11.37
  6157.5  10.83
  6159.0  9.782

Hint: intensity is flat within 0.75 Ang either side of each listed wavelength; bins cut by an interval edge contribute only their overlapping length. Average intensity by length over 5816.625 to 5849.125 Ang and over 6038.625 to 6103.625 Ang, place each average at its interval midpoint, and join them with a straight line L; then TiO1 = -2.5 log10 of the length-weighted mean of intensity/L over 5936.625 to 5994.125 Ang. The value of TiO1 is 0.11 mag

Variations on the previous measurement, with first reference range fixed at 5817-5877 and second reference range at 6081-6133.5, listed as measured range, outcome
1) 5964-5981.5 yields 0.08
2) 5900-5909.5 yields 0.23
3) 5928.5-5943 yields 0.10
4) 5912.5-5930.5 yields 0.14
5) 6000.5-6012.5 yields 0.04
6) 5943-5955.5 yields 0.08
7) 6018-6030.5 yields 0.02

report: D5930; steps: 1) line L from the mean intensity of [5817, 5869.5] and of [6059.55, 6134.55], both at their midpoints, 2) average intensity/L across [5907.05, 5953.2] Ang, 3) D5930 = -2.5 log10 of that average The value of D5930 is 0.13 mag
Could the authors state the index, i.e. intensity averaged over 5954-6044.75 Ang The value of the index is 10.7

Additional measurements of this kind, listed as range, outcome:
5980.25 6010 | 10.7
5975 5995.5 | 10.6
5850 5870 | 10.1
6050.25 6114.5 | 11.6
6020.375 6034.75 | 11.1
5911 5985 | 10.1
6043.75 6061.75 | 11.6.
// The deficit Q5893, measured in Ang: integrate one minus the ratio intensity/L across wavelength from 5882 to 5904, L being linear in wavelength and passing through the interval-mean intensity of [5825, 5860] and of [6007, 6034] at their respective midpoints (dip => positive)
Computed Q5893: 9.6 Ang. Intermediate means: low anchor 10.9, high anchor 11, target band 6.16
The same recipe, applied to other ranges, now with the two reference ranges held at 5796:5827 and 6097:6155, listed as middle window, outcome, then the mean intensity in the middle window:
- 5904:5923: 3.5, 9.38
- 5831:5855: 0.8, 11.1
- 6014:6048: 1.1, 11.1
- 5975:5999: 1.8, 10.6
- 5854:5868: 1.8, 9.97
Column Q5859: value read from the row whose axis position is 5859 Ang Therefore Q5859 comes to 9.922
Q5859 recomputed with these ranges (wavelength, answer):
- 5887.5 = 5.625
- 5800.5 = 11.67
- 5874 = 9.855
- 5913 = 9.5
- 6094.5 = 11.73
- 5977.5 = 10.15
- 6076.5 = 11.95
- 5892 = 4.103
